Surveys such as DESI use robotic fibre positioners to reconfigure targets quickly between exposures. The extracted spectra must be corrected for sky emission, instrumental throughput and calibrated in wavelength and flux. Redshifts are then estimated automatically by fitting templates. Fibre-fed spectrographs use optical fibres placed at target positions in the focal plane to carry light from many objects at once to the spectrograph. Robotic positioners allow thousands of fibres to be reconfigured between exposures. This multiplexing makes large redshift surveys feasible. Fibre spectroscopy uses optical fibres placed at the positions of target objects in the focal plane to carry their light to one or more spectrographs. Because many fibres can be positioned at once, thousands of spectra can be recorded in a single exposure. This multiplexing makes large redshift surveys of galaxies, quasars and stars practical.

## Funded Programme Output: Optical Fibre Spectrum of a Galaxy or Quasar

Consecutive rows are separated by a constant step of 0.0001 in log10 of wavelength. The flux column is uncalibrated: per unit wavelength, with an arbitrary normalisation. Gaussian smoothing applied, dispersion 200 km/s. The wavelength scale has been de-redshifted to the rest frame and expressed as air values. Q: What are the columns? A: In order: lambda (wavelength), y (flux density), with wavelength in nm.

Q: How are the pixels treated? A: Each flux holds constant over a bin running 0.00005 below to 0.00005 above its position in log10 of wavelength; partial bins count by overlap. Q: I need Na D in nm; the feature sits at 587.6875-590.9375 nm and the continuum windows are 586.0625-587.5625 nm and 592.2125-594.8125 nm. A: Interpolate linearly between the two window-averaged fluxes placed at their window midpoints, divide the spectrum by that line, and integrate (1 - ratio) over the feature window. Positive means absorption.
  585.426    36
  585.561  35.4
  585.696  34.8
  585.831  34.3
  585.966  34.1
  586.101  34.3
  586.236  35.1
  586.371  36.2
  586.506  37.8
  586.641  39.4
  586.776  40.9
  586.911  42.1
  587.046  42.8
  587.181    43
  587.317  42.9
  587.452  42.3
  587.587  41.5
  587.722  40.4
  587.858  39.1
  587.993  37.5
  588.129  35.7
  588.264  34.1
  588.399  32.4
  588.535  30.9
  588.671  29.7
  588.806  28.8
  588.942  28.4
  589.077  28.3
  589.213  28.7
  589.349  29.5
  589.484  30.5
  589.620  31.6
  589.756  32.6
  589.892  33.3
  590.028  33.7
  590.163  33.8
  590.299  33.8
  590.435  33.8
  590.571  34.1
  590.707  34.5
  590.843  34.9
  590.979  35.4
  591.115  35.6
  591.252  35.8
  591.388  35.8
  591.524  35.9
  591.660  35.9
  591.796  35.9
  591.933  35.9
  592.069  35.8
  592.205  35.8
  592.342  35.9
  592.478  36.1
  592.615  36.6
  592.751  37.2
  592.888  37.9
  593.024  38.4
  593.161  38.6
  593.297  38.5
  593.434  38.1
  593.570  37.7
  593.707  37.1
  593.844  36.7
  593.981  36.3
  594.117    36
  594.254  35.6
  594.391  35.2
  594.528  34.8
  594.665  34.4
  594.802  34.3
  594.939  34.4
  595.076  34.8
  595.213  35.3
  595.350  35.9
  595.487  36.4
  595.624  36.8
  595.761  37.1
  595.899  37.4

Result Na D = 0.49 nm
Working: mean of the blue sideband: 39.9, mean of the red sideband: 36.6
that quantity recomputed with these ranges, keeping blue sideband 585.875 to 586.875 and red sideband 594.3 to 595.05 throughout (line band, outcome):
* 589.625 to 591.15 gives 0.078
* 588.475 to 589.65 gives 0.216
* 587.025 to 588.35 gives -0.114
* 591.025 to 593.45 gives -0.089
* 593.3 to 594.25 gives -0.057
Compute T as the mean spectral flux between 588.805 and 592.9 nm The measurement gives 34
